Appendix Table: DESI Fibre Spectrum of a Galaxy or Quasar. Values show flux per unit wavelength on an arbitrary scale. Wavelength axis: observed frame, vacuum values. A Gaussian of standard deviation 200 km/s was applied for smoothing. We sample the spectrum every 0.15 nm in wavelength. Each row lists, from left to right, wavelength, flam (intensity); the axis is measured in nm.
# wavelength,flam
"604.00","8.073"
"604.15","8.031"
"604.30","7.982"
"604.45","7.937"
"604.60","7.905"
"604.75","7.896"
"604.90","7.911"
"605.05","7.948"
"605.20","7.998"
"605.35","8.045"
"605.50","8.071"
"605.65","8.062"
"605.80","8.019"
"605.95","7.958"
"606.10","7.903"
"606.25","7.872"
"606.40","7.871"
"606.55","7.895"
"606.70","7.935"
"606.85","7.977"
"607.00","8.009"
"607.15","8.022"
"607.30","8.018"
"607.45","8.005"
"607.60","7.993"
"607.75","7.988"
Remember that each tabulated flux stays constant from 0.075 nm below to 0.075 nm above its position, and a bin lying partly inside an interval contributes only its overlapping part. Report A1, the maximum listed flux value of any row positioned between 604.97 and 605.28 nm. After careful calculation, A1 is 7.998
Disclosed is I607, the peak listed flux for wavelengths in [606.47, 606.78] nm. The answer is 7.935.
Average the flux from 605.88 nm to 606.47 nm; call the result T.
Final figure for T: 7.9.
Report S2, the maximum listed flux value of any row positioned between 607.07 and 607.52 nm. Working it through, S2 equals 8.022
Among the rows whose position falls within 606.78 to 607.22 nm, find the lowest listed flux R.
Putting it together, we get 7.977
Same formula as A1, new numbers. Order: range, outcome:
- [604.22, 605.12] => 7.982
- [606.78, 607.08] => 8.009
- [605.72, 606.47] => 8.019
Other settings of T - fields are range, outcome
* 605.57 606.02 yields 8.01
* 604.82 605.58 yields 7.99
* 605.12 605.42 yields 8.02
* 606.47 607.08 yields 7.95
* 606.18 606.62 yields 7.88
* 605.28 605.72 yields 8.06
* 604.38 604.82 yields 7.91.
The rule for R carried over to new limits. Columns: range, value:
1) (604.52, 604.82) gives 7.896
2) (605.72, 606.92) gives 7.871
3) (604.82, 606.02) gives 7.911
